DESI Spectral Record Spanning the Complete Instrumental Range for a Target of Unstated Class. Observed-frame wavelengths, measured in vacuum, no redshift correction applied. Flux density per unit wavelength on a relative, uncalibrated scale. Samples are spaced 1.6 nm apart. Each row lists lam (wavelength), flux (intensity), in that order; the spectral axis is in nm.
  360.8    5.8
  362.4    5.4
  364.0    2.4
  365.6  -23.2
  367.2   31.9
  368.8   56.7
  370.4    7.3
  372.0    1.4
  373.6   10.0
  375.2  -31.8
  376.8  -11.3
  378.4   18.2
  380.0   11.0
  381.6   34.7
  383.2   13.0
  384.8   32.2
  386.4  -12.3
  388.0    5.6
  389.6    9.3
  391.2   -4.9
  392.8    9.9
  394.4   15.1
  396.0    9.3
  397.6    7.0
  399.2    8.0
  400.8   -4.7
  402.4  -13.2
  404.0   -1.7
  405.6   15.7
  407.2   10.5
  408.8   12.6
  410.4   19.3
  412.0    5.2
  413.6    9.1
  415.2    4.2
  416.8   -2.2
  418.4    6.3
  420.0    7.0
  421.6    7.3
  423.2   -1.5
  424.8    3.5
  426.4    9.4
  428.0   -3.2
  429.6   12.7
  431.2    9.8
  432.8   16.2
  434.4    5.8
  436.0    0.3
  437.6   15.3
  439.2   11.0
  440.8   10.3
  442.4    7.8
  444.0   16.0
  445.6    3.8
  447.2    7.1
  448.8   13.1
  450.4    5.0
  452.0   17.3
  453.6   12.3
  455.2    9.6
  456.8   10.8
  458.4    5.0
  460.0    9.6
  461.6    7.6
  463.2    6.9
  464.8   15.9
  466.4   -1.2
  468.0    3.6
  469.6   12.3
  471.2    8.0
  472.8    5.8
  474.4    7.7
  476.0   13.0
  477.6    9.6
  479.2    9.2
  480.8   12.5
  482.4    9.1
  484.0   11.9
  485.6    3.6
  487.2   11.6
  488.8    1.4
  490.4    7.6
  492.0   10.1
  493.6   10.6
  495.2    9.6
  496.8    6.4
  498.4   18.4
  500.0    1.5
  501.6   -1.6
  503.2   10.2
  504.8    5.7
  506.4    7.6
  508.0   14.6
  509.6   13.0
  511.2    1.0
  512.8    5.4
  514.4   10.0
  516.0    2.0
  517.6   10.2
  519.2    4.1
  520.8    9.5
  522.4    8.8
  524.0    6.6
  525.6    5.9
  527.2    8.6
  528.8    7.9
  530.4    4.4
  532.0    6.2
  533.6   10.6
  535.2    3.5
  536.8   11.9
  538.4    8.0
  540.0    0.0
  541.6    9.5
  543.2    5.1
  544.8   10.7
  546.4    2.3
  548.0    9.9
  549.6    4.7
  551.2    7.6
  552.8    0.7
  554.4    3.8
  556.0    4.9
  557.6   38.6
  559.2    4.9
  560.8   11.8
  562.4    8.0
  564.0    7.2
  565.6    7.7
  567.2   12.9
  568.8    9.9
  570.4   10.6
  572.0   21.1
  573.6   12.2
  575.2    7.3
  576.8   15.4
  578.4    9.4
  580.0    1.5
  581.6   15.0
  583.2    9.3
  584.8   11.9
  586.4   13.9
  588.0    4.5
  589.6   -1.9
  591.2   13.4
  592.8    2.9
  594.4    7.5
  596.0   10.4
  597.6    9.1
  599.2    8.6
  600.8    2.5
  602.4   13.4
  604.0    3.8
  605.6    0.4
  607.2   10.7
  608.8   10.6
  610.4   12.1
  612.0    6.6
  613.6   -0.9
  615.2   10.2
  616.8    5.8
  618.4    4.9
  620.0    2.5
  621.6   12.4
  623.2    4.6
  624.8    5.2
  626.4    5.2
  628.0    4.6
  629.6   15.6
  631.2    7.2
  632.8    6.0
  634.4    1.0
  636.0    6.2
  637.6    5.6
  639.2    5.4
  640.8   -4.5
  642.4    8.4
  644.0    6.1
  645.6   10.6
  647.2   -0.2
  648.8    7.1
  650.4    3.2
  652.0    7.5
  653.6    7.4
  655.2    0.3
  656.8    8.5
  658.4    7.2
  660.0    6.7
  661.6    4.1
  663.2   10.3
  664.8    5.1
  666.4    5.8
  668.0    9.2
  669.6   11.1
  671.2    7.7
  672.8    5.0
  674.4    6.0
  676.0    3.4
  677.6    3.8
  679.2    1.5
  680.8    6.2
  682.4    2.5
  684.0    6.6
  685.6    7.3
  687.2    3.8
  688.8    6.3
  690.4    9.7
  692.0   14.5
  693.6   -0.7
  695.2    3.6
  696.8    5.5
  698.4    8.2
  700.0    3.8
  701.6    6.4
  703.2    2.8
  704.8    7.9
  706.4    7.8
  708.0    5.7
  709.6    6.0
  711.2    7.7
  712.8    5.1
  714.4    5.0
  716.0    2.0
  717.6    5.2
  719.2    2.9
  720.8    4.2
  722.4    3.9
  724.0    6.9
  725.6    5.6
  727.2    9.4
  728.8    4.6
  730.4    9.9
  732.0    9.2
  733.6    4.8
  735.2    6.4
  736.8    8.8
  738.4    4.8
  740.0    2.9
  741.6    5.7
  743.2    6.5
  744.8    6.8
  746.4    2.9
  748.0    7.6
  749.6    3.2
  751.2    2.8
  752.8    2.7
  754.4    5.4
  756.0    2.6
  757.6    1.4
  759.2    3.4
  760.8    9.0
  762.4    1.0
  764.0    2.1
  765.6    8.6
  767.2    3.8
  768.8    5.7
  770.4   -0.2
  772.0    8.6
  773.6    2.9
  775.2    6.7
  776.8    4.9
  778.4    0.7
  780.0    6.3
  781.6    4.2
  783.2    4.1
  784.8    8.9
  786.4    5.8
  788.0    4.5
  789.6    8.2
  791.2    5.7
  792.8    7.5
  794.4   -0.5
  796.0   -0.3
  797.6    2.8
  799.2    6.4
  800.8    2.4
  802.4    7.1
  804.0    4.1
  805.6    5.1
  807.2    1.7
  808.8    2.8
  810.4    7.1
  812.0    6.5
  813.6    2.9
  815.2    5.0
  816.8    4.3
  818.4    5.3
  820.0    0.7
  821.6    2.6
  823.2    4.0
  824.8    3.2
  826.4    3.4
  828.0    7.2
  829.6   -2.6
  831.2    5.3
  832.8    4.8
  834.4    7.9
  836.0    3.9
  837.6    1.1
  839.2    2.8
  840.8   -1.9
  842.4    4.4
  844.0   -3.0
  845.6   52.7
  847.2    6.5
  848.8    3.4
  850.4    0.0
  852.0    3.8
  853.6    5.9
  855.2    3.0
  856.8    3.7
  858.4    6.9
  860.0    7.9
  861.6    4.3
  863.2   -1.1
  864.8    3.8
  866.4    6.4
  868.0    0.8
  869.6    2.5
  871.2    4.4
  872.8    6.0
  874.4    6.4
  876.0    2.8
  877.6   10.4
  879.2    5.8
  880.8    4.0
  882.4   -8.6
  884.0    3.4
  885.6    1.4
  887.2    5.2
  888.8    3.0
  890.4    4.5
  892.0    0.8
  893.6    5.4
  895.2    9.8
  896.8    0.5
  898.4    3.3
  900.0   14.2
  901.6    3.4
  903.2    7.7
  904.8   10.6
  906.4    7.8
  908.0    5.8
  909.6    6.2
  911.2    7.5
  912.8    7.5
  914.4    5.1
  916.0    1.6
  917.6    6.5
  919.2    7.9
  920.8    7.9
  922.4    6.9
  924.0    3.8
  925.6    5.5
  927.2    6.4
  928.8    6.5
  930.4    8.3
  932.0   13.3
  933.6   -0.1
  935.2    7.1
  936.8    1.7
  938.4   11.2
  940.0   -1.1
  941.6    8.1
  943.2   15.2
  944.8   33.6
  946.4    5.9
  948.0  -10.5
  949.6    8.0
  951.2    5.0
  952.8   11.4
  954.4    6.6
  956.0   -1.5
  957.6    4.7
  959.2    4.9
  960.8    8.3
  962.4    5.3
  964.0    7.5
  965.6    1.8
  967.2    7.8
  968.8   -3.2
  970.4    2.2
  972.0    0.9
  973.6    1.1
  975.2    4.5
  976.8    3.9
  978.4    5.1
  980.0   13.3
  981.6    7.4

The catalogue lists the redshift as 1.27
